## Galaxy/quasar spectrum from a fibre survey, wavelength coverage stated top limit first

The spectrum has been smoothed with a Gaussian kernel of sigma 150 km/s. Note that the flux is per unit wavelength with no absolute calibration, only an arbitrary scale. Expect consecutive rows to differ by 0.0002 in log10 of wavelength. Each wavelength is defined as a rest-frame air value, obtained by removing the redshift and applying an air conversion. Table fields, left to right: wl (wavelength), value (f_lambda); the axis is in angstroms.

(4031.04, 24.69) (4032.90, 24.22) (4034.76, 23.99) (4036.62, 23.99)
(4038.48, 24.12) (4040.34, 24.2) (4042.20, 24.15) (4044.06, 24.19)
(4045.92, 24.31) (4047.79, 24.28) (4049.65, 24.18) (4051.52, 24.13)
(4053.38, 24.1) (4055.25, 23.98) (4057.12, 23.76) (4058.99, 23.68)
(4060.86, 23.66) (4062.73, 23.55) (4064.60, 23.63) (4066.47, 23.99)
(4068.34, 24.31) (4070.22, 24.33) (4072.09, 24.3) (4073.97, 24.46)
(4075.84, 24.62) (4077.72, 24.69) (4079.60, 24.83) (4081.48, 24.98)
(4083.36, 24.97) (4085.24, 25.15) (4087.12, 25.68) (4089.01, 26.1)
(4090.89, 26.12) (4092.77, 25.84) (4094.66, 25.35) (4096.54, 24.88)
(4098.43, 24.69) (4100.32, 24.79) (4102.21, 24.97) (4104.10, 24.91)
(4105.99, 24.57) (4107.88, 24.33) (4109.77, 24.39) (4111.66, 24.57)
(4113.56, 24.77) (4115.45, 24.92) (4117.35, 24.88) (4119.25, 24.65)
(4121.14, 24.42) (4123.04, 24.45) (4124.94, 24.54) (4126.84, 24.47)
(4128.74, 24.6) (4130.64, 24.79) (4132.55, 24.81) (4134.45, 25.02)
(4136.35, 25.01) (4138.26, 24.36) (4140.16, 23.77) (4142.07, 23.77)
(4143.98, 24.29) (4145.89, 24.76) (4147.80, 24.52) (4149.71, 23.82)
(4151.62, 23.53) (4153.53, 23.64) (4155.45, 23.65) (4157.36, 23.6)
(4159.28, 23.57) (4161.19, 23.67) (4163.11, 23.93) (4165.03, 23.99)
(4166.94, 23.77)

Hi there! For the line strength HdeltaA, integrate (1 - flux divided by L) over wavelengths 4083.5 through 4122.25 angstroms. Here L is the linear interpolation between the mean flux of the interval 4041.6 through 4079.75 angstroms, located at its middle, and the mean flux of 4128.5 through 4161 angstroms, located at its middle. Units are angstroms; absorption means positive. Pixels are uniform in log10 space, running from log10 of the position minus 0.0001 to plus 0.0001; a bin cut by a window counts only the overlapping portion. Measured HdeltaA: -1.3 angstroms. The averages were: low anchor 24.1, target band 25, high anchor 24.2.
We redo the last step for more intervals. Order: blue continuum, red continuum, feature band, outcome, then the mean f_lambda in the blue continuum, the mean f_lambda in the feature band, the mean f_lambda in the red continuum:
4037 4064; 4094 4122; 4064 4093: -0.59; 24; 24.9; 24.7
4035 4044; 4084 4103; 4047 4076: 0.68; 24.1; 24.1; 25.4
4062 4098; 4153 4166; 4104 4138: -0.55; 24.8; 24.7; 23.7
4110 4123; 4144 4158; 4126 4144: -0.16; 24.7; 24.5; 24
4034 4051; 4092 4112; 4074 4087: -0.16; 24.2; 24.9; 24.8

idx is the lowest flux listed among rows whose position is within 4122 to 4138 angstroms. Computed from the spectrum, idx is 24.45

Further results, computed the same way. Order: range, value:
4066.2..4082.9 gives 23.99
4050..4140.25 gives 23.55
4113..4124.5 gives 24.42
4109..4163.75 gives 23.53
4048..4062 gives 23.66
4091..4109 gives 24.33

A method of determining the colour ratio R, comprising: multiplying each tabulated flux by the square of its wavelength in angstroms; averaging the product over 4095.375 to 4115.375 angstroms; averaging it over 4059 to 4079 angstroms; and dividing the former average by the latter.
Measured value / 1.04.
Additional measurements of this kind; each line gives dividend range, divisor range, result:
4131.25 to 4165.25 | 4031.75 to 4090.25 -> 1.03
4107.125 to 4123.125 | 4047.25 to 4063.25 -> 1.06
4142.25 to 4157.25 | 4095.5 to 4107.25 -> 0.99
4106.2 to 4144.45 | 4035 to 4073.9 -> 1.06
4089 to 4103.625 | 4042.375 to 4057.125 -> 1.07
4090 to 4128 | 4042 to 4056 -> 1.06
